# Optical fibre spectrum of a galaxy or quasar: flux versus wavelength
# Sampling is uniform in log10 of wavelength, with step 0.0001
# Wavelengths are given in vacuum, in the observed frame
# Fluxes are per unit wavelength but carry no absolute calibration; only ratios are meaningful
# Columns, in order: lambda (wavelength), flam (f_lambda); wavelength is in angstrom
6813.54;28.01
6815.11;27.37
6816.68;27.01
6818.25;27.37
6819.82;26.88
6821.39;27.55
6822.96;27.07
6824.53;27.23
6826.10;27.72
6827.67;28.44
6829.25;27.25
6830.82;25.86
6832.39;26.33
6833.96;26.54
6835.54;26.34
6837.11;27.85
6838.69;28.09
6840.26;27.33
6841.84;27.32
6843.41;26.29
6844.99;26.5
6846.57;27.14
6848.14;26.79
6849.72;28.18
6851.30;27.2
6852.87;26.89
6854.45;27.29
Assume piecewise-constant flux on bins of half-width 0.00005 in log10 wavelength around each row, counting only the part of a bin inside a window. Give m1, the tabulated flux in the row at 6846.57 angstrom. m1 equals 27.14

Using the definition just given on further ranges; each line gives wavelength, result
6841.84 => 27.32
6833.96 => 26.54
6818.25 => 27.37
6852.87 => 26.89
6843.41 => 26.29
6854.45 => 27.29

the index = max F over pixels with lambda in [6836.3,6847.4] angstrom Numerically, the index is 28.09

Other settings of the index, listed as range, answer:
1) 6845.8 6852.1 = 28.18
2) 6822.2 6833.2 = 28.44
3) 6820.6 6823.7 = 27.55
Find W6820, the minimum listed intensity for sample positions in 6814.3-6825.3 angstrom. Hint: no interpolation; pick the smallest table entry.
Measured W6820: 26.88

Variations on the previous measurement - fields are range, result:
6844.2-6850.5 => 26.5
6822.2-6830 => 27.07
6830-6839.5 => 25.86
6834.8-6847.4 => 26.29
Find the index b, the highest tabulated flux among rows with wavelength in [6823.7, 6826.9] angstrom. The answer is 27.72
